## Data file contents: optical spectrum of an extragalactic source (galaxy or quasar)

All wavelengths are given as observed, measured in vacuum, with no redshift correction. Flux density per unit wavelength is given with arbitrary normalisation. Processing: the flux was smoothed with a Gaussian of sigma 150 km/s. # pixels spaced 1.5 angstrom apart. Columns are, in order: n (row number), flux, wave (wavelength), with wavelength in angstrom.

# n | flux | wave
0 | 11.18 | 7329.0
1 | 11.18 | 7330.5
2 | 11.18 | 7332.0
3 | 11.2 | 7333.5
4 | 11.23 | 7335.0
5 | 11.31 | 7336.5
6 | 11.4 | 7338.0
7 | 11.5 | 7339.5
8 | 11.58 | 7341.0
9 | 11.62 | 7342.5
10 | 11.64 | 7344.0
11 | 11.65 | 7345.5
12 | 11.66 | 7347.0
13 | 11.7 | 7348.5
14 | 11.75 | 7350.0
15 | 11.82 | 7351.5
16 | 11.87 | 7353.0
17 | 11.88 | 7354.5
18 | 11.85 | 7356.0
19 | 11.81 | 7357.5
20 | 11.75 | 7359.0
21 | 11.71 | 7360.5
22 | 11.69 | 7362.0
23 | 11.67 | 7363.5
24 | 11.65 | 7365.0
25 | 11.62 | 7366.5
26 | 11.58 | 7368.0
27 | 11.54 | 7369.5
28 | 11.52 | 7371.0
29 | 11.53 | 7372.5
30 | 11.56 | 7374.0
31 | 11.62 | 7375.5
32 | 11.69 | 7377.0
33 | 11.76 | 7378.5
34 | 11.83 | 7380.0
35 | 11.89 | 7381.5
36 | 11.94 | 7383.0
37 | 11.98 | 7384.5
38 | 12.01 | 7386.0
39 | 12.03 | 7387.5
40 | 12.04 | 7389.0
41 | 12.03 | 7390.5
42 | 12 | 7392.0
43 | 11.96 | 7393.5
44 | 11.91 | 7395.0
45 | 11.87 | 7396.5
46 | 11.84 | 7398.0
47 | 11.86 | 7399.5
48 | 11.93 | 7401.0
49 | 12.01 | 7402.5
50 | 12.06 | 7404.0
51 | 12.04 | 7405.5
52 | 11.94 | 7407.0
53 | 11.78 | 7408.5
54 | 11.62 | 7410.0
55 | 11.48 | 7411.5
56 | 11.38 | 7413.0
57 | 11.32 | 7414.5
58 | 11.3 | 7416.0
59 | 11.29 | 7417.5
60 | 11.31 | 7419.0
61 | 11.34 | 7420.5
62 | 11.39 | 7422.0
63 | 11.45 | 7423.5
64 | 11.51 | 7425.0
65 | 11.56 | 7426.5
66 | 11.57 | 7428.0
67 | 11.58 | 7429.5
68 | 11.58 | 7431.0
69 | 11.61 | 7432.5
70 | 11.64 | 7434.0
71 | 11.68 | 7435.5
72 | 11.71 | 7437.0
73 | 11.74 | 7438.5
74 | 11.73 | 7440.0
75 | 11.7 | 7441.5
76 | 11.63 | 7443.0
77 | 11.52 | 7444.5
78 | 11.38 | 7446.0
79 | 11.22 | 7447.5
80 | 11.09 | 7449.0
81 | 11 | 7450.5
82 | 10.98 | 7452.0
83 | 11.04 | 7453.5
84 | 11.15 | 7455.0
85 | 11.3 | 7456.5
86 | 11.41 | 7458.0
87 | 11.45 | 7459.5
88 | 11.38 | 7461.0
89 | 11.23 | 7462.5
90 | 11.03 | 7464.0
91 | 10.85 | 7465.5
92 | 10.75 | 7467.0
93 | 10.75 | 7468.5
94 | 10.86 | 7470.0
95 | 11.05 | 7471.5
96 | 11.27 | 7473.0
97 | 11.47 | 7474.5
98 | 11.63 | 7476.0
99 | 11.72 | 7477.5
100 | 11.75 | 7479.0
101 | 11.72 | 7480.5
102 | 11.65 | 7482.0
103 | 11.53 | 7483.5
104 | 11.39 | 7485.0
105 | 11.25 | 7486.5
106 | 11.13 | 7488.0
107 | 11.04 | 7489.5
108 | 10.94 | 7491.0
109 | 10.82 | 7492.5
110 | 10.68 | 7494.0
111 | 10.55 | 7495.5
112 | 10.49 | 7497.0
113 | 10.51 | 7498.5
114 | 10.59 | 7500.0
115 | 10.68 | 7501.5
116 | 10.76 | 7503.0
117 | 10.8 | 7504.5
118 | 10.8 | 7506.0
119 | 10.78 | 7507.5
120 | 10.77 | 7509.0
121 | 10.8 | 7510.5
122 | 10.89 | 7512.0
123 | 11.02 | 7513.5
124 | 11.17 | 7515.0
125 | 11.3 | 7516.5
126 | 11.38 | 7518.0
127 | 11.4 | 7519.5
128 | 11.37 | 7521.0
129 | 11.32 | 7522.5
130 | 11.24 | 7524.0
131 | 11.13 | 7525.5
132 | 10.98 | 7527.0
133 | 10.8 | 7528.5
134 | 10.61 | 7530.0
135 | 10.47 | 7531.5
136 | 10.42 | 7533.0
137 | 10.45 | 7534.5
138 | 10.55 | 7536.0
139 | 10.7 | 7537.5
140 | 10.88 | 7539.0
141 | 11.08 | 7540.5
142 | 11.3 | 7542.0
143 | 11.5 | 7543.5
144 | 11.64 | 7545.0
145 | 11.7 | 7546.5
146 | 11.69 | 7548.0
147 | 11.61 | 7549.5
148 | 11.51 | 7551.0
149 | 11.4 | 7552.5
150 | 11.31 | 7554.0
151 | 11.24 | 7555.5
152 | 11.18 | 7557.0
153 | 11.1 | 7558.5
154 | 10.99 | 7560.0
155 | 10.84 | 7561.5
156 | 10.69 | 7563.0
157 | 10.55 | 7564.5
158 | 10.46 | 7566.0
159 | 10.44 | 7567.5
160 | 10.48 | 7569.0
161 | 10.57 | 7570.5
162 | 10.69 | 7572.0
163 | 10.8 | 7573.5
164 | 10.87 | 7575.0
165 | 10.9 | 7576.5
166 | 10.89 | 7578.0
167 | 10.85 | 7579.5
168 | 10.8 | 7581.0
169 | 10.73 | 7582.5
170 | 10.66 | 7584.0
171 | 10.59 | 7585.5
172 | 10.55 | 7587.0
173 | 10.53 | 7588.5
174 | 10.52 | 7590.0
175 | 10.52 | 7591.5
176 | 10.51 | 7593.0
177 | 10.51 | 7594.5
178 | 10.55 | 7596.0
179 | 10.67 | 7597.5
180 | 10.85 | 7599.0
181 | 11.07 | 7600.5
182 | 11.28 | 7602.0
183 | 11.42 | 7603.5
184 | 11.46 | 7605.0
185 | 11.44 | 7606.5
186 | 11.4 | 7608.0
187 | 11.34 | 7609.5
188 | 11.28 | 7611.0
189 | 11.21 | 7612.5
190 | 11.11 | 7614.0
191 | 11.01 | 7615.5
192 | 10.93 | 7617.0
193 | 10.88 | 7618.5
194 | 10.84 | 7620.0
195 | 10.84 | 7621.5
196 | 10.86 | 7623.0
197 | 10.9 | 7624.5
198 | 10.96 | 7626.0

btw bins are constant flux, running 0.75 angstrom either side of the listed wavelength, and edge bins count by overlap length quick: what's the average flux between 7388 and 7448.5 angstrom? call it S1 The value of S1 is 11.7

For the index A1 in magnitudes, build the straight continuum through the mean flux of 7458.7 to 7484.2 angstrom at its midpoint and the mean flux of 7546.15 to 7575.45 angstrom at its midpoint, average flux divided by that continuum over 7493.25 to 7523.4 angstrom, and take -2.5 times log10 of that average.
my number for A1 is 0.03 mag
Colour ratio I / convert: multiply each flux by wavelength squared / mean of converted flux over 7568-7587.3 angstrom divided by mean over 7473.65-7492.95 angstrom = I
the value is 1.0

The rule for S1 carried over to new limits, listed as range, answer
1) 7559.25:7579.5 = 10.7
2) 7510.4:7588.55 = 11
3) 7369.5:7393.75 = 11.8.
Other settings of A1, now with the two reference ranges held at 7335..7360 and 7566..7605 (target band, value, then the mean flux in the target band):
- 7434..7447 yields -0.03 mag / 11.6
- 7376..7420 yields -0.03 mag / 11.8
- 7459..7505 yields 0.01 mag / 11.1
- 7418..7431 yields -0.01 mag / 11.5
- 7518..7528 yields -0.03 mag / 11.2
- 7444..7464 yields 0.00 mag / 11.2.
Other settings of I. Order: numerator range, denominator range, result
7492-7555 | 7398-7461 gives 0.98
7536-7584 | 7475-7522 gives 1.01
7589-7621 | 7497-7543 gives 1.03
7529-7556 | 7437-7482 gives 1.00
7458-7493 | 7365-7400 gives 0.98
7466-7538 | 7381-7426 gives 0.96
